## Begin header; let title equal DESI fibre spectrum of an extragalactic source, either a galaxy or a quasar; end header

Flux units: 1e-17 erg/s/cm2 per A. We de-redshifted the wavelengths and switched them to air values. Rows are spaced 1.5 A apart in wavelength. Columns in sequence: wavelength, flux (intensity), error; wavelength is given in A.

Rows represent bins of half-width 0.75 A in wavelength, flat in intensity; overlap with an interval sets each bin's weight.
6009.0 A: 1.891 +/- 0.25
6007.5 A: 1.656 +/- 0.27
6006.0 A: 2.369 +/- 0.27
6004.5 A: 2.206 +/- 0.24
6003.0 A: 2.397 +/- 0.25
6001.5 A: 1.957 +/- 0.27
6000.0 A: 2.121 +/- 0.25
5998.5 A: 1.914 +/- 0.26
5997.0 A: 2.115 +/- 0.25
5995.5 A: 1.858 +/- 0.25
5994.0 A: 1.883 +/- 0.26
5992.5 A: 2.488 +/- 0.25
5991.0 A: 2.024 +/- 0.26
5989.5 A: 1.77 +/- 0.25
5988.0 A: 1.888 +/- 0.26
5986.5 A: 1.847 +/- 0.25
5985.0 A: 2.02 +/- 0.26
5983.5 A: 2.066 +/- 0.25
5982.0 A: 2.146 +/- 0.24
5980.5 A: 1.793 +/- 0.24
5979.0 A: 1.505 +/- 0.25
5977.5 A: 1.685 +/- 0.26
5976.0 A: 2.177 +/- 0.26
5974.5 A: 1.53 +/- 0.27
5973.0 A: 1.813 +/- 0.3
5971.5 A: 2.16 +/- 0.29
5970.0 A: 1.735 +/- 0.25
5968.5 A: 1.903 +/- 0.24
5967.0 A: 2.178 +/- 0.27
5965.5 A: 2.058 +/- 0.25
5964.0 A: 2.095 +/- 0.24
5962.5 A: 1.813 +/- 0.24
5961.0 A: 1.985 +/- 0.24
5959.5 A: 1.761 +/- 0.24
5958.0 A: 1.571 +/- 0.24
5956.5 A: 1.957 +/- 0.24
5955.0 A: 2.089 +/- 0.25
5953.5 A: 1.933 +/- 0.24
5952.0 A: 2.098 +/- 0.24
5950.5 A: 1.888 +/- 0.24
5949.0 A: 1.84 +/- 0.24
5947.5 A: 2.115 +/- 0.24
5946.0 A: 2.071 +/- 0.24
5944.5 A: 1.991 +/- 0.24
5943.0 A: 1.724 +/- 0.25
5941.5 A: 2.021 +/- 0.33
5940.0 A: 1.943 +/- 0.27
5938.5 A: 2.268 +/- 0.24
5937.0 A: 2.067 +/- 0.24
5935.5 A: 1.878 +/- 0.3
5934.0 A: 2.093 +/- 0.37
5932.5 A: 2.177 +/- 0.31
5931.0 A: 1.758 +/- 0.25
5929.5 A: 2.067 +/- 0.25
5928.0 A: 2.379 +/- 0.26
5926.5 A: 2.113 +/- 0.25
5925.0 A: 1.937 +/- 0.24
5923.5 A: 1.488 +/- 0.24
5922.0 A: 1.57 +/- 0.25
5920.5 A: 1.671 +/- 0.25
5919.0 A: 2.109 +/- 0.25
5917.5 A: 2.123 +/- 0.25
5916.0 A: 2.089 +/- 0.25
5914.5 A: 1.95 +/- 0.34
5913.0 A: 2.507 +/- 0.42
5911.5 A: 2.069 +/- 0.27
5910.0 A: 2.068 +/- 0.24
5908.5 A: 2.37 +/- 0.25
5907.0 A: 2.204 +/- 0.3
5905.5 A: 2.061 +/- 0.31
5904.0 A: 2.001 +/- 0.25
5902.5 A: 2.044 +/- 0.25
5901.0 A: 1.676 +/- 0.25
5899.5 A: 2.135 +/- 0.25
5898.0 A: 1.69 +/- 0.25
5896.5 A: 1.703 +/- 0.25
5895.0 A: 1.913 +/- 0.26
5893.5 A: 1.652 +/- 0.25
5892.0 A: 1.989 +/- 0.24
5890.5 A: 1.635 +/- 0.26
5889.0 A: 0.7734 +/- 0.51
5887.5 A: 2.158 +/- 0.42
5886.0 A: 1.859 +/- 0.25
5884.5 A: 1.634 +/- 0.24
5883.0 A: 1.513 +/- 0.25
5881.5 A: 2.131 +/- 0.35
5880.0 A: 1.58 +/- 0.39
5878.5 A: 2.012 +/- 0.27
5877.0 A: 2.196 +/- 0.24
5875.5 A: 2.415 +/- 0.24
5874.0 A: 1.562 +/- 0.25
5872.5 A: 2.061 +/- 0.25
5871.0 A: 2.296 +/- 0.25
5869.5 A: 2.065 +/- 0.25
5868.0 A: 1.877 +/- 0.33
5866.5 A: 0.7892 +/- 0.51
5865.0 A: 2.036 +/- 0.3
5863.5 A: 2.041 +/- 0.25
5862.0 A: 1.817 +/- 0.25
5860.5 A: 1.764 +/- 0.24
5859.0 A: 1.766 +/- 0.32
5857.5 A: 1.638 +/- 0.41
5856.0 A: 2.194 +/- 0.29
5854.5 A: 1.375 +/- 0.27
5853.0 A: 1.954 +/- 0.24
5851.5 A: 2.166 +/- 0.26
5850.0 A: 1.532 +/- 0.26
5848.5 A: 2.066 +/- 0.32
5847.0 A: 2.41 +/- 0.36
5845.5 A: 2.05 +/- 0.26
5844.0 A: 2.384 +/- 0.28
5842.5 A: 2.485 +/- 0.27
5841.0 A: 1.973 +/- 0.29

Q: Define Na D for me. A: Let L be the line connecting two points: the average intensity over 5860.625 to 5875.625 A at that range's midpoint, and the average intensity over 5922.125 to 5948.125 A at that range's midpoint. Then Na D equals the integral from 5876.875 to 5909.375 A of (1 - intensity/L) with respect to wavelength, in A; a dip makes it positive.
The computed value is 1.0 A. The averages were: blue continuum 1.87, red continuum 1.99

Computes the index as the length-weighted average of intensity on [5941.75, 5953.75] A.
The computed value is 1.96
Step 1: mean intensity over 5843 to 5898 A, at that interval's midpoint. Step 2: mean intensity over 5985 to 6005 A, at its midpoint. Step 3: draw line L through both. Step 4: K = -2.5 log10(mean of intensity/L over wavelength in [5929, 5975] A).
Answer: 0.01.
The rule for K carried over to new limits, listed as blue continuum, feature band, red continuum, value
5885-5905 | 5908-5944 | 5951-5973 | -0.09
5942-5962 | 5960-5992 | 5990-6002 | 0.04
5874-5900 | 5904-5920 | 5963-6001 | -0.16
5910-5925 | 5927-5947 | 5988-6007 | -0.03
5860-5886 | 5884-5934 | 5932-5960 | 0.00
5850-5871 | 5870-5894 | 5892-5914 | 0.04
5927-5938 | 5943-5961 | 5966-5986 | 0.03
